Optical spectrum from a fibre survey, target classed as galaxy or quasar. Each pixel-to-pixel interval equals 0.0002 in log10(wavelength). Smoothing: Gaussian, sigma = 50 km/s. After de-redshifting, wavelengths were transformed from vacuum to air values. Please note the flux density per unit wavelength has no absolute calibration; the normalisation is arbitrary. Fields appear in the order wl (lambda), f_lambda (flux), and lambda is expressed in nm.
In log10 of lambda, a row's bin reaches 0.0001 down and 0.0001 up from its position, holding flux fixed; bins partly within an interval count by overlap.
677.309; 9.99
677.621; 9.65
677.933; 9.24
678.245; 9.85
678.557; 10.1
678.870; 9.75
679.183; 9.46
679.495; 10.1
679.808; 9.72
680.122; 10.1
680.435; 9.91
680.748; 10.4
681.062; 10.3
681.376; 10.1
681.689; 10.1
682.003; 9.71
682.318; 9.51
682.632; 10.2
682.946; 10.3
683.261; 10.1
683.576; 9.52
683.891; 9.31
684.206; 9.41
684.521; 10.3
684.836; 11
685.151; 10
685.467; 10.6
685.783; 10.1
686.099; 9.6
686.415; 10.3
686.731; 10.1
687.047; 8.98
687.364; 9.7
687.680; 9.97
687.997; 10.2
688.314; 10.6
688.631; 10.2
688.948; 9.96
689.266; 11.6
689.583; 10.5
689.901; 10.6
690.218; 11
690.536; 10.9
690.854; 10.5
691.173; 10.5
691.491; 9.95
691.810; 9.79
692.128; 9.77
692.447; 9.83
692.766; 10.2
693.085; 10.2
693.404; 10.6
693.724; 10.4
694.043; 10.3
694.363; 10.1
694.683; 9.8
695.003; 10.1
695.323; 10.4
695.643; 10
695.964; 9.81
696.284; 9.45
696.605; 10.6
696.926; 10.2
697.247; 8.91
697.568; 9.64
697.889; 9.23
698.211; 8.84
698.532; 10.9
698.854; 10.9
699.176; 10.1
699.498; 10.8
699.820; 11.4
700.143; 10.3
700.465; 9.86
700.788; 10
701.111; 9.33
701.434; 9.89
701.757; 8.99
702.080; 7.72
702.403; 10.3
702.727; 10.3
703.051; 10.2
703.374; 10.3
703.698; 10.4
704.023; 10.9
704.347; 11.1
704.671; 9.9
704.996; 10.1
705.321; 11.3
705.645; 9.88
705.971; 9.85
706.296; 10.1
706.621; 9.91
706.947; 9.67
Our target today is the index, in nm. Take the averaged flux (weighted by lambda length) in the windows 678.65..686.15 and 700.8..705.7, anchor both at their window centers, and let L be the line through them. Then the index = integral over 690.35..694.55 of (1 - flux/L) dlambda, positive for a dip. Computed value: -0.09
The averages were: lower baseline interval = 9.99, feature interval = 10.2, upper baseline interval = 10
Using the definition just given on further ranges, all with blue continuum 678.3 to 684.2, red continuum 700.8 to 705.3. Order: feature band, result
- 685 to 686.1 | -0.02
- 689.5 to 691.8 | -0.13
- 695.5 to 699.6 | 0.02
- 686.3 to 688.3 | 0.00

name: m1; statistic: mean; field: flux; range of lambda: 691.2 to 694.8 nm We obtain 10.1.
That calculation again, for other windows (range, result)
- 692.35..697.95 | 10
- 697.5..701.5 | 10.1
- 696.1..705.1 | 10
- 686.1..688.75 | 9.98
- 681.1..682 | 10.1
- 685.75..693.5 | 10.2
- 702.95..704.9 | 10.5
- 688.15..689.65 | 10.6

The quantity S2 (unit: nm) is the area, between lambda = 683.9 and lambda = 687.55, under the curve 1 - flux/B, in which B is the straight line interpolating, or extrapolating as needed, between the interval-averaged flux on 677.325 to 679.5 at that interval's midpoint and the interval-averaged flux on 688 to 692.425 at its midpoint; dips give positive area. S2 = 0.06 nm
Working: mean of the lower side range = 9.73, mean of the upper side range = 10.4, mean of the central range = 9.98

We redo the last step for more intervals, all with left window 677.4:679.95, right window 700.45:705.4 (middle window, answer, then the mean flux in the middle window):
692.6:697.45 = -0.067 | 10.1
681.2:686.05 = -0.103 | 10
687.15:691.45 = -0.253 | 10.4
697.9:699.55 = -0.034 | 10.2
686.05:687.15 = 0.004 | 9.8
